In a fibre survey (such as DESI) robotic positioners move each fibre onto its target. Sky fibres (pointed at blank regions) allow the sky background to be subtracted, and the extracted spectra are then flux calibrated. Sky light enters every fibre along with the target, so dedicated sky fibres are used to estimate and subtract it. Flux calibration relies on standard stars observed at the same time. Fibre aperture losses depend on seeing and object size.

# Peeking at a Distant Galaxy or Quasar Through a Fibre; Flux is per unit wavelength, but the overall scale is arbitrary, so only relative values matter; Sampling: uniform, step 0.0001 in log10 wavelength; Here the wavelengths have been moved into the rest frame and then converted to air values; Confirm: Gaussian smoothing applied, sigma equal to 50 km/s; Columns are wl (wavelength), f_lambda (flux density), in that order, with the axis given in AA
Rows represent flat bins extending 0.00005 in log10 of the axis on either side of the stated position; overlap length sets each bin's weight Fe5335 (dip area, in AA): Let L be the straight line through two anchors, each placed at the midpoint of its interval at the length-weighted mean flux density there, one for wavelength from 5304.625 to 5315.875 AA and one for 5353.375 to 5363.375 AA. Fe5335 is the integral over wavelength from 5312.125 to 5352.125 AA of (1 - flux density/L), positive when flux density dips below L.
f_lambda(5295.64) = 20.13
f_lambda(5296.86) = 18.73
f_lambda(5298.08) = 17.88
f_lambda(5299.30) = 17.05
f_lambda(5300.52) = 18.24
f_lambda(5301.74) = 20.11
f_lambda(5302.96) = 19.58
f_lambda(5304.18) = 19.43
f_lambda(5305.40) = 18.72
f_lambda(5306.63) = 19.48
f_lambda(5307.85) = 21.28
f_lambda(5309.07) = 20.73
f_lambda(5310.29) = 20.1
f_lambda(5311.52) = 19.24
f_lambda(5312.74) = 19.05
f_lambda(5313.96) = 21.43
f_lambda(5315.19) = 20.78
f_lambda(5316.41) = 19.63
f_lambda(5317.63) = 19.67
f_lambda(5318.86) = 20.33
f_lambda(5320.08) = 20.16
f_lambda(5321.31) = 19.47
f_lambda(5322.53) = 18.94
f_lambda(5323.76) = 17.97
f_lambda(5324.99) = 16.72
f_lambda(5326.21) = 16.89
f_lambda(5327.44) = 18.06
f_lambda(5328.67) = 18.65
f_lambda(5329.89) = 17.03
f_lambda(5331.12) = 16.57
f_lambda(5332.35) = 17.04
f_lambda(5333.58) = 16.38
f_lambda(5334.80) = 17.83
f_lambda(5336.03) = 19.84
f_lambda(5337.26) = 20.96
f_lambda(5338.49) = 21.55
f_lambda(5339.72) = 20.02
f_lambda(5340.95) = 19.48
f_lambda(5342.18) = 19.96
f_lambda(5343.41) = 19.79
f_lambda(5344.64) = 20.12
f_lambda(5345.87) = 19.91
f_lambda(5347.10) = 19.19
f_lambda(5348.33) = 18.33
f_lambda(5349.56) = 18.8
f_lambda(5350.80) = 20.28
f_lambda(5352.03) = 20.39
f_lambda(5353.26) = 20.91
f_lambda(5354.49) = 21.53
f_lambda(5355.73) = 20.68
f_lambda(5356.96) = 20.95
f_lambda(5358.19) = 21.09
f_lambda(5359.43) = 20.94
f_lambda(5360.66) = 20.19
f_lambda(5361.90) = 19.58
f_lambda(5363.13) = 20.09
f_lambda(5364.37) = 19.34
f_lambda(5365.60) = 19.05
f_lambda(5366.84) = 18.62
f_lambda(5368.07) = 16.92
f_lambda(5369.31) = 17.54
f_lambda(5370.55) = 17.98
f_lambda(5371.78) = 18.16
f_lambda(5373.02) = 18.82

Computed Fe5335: 2.4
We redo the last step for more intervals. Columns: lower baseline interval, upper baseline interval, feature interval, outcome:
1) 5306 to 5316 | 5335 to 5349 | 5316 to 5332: 1.32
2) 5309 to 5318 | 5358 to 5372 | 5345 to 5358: -0.53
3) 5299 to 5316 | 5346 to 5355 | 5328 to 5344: 0.80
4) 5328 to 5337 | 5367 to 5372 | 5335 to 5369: -4.14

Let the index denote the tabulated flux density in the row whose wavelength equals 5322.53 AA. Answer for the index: 18.94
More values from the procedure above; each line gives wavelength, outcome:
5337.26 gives 20.96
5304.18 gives 19.43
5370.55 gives 17.98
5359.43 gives 20.94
